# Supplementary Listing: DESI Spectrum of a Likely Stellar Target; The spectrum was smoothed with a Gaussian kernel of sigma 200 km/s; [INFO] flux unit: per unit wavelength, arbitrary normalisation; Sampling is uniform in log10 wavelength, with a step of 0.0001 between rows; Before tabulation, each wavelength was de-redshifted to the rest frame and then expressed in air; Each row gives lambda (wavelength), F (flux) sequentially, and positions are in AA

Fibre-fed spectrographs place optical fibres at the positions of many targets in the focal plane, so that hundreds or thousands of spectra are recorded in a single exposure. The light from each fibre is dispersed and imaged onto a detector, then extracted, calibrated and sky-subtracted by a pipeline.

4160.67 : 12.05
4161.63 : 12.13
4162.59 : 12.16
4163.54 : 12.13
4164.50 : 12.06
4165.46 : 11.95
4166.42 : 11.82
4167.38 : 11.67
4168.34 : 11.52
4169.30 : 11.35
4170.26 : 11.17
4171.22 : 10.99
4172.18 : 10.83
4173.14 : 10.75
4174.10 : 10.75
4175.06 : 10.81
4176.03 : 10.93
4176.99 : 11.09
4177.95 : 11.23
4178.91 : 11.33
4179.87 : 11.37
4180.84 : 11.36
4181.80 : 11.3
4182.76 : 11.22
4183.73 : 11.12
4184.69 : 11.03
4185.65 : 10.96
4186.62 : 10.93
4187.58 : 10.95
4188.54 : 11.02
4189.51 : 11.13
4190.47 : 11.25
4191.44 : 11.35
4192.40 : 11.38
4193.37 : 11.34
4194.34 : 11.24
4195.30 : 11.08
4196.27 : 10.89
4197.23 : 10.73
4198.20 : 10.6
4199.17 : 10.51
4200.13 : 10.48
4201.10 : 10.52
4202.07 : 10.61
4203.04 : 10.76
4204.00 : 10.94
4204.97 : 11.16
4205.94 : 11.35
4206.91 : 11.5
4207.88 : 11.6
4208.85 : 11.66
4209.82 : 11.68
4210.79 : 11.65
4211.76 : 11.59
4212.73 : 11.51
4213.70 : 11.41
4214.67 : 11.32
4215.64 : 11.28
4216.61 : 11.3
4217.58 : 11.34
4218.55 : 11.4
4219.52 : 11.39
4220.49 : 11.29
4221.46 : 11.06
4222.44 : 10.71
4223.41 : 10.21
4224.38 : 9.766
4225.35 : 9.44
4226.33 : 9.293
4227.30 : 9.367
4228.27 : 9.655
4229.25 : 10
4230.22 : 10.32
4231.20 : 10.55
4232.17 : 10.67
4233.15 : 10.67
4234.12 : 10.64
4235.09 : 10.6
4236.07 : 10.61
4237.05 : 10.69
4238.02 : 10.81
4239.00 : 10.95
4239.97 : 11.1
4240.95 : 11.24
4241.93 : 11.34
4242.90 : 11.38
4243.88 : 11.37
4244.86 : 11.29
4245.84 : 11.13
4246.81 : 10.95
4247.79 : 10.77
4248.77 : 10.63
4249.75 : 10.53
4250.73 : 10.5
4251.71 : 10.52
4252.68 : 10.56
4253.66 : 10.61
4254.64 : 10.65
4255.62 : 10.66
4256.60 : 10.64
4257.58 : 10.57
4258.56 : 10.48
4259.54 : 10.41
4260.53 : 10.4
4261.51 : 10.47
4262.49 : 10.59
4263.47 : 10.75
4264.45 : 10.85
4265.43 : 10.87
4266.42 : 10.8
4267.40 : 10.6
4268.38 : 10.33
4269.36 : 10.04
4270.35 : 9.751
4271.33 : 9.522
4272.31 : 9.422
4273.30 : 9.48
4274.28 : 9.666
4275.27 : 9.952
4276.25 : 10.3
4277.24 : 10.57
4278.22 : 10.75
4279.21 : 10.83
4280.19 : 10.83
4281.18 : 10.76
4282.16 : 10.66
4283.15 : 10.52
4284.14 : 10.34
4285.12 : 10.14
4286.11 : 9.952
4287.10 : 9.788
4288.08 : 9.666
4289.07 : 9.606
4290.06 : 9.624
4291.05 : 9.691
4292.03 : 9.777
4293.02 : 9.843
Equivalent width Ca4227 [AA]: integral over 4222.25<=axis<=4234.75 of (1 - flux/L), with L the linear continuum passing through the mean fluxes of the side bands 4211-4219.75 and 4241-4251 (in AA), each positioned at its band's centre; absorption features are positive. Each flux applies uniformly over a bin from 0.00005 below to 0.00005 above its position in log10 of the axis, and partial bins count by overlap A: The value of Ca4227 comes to 1.3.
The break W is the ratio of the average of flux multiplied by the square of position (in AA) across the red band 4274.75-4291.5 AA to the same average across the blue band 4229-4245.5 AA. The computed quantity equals 0.96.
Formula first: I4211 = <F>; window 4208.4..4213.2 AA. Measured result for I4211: 11.6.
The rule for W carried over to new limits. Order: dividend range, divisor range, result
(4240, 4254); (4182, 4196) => 1.01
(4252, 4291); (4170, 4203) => 0.98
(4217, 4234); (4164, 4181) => 0.95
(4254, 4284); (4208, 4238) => 0.99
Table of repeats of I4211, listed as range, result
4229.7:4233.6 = 10.5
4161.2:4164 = 12.2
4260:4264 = 10.5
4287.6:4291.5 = 9.63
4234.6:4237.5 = 10.6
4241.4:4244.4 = 11.4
